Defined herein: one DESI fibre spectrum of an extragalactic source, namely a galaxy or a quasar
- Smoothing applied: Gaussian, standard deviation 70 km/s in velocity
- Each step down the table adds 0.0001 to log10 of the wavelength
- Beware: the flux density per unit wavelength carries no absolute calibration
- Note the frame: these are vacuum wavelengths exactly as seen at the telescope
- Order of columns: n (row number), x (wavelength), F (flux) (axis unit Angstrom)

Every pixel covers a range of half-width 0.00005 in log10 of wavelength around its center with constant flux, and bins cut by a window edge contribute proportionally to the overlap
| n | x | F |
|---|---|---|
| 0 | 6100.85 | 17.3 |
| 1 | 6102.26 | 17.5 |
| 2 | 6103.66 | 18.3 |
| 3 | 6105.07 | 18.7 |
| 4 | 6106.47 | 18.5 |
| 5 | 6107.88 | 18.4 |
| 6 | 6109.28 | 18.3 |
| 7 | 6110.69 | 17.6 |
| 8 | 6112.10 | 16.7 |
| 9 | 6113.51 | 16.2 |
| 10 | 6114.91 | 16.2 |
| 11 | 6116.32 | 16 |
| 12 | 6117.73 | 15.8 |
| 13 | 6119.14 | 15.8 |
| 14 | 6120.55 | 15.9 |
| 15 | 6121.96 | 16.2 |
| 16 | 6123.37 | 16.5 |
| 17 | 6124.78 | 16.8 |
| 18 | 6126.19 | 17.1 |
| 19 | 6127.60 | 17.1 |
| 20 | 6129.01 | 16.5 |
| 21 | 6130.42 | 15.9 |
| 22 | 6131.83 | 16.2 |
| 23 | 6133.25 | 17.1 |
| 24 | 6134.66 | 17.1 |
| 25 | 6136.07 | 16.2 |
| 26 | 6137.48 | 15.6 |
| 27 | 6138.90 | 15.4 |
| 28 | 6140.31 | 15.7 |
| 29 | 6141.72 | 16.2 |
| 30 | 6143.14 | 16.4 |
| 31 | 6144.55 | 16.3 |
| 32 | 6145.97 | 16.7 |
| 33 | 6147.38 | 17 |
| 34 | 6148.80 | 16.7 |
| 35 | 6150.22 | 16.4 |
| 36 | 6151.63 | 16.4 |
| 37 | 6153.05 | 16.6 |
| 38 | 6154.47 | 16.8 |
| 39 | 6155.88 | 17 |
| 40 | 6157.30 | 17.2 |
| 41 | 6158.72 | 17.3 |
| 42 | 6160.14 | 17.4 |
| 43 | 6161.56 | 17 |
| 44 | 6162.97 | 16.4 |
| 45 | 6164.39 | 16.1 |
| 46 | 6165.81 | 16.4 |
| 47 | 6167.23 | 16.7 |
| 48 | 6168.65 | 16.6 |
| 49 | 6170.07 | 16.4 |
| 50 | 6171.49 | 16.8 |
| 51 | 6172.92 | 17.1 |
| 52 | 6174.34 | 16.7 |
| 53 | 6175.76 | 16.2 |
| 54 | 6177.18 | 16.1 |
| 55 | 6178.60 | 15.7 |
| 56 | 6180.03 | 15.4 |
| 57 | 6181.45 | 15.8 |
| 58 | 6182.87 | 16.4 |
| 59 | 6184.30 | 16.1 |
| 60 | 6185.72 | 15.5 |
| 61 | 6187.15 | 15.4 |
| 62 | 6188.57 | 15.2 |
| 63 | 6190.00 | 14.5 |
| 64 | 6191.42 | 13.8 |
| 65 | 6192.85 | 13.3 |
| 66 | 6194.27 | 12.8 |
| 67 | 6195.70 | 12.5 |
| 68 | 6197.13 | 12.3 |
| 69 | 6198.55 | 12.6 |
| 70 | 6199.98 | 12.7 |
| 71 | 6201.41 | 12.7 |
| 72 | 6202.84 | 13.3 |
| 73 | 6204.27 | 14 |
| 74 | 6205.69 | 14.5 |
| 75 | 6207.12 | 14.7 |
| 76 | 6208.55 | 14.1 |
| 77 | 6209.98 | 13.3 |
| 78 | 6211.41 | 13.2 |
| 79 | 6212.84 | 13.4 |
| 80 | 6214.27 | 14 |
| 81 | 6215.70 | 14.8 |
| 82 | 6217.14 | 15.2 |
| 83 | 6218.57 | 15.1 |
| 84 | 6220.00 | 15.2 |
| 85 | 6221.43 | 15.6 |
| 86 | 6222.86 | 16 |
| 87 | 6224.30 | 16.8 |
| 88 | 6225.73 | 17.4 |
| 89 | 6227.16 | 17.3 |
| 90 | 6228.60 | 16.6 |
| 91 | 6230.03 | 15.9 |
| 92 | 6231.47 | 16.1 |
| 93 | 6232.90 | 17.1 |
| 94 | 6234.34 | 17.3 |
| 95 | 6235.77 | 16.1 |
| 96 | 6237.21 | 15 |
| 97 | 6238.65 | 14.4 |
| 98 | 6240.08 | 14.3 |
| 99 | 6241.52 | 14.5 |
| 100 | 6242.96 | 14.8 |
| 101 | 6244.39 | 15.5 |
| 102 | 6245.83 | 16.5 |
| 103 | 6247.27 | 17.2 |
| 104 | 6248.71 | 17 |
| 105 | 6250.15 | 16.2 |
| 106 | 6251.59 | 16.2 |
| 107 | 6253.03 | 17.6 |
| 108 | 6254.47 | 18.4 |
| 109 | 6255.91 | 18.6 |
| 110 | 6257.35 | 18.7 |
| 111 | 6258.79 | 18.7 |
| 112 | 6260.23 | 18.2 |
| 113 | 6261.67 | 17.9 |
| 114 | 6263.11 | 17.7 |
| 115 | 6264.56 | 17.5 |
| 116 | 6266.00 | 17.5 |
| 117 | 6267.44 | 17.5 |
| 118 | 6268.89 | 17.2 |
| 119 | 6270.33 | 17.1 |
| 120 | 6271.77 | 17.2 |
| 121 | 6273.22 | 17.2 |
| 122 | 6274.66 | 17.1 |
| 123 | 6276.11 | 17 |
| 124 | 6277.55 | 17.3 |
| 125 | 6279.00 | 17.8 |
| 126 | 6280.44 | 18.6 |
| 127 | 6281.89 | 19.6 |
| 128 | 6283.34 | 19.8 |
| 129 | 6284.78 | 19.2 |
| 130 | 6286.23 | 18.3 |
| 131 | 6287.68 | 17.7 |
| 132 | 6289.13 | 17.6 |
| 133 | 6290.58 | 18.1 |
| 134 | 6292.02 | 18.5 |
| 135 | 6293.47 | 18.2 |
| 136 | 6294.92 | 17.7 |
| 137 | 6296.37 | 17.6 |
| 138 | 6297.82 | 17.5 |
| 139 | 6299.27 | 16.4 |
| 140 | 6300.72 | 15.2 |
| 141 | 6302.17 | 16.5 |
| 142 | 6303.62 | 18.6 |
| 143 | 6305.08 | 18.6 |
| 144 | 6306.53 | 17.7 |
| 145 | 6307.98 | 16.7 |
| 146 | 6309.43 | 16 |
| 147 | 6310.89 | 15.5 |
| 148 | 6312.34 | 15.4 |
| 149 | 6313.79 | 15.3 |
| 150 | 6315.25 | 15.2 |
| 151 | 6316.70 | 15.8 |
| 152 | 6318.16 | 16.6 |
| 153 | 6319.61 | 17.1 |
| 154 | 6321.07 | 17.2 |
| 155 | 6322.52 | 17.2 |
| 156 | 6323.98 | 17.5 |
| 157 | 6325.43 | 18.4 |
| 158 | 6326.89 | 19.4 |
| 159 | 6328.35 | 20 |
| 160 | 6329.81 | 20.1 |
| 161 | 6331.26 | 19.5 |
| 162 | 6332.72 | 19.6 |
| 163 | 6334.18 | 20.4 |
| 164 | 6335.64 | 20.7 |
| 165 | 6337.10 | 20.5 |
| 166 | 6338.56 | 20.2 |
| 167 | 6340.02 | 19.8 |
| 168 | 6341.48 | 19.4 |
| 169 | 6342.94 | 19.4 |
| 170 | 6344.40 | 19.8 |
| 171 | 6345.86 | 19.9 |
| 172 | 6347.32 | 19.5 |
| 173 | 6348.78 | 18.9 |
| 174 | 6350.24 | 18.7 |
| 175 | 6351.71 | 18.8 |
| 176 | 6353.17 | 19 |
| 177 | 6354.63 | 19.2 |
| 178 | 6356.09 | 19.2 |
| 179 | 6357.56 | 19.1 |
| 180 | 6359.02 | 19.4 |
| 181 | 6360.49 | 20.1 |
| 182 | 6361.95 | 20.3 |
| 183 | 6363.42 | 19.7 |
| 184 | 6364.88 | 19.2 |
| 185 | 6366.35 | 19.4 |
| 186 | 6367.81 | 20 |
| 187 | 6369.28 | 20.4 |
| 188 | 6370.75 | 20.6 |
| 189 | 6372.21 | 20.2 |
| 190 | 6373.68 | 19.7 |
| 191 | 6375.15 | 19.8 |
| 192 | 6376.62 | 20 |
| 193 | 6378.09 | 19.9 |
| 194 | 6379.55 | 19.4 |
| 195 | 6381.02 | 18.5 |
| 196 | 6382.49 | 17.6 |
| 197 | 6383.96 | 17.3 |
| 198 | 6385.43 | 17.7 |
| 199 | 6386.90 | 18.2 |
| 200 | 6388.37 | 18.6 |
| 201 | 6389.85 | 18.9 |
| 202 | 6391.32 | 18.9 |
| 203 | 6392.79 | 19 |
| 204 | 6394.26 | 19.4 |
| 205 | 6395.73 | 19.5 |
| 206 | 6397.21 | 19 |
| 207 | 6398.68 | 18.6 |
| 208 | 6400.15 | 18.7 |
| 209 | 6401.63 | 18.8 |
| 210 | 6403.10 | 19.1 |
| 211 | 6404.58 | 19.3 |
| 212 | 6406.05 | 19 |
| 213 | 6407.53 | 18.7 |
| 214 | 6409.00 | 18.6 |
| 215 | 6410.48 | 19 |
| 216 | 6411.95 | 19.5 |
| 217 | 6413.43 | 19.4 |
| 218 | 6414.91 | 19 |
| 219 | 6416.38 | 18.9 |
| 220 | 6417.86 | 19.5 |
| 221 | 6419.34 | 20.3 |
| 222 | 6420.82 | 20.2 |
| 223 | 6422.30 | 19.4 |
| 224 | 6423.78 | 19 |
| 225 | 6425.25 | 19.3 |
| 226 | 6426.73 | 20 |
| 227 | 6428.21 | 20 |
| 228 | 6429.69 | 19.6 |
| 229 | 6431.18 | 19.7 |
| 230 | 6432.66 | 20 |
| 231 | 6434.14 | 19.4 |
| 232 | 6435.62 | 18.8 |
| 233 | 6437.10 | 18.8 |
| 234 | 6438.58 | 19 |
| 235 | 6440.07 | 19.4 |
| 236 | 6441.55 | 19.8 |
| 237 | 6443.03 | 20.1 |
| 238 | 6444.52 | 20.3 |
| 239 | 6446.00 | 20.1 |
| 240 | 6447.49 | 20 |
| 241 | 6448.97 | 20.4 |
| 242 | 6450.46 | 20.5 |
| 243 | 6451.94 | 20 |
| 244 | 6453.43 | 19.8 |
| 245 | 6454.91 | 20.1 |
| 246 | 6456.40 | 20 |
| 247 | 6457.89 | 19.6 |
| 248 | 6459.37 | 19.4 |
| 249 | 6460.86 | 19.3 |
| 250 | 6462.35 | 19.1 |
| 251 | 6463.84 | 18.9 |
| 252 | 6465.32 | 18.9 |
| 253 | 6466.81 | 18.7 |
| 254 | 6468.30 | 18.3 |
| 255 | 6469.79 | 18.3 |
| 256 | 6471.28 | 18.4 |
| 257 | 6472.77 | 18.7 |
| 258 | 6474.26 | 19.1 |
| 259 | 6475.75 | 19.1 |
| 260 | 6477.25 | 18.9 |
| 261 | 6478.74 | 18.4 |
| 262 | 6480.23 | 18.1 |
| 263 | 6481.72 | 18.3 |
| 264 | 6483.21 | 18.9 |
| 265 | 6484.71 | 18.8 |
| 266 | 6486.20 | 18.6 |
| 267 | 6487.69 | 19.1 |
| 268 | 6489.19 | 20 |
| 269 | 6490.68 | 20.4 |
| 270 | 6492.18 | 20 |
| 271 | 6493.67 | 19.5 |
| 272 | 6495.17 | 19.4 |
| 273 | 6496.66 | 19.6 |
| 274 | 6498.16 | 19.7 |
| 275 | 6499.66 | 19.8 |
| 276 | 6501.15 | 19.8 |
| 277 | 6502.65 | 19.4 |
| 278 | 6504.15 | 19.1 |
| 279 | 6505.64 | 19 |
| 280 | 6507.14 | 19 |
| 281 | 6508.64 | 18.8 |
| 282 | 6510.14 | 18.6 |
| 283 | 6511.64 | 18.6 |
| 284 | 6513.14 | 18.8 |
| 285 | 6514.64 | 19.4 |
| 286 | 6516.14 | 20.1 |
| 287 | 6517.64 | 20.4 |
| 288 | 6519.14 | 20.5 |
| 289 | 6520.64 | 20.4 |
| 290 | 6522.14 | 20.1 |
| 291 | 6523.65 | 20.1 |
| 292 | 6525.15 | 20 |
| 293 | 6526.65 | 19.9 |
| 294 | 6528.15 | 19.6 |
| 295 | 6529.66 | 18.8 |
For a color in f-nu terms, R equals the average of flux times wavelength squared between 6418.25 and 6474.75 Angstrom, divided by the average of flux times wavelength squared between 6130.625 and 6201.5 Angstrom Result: 1.3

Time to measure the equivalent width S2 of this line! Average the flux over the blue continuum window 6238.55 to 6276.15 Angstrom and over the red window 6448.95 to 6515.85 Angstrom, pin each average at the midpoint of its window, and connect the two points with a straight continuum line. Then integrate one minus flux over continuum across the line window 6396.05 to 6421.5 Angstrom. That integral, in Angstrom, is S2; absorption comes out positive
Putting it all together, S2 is -0.9 Angstrom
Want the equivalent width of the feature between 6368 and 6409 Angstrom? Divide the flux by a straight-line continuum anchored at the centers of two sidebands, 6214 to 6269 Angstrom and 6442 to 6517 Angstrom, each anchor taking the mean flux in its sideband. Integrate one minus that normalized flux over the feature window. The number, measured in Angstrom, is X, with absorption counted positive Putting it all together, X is -1.88 Angstrom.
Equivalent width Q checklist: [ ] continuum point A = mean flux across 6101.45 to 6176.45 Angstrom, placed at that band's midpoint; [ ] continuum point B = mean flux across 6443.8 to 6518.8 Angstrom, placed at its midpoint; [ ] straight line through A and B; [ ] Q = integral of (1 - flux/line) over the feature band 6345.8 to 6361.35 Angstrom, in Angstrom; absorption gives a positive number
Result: -0.75 Angstrom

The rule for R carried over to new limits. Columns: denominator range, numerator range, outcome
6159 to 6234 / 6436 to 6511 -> 1.38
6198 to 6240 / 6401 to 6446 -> 1.38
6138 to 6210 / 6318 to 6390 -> 1.31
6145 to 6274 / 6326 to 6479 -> 1.29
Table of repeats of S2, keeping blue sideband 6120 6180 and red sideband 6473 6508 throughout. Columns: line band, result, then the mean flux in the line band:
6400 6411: -0.2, 18.9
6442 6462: -1.1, 19.9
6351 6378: -2.2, 19.7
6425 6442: -0.7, 19.5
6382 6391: 0.1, 18.1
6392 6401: -0.3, 19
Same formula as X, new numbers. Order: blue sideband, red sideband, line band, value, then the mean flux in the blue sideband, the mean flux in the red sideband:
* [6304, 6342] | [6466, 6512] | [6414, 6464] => -2.4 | 18.1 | 19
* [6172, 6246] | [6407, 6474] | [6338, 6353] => -1.5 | 15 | 19.4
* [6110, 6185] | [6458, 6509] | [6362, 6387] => -1.5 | 16.4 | 19.1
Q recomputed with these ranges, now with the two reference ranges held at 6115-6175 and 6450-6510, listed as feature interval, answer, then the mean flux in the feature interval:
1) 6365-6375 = -0.9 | 20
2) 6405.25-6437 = -1.1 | 19.4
